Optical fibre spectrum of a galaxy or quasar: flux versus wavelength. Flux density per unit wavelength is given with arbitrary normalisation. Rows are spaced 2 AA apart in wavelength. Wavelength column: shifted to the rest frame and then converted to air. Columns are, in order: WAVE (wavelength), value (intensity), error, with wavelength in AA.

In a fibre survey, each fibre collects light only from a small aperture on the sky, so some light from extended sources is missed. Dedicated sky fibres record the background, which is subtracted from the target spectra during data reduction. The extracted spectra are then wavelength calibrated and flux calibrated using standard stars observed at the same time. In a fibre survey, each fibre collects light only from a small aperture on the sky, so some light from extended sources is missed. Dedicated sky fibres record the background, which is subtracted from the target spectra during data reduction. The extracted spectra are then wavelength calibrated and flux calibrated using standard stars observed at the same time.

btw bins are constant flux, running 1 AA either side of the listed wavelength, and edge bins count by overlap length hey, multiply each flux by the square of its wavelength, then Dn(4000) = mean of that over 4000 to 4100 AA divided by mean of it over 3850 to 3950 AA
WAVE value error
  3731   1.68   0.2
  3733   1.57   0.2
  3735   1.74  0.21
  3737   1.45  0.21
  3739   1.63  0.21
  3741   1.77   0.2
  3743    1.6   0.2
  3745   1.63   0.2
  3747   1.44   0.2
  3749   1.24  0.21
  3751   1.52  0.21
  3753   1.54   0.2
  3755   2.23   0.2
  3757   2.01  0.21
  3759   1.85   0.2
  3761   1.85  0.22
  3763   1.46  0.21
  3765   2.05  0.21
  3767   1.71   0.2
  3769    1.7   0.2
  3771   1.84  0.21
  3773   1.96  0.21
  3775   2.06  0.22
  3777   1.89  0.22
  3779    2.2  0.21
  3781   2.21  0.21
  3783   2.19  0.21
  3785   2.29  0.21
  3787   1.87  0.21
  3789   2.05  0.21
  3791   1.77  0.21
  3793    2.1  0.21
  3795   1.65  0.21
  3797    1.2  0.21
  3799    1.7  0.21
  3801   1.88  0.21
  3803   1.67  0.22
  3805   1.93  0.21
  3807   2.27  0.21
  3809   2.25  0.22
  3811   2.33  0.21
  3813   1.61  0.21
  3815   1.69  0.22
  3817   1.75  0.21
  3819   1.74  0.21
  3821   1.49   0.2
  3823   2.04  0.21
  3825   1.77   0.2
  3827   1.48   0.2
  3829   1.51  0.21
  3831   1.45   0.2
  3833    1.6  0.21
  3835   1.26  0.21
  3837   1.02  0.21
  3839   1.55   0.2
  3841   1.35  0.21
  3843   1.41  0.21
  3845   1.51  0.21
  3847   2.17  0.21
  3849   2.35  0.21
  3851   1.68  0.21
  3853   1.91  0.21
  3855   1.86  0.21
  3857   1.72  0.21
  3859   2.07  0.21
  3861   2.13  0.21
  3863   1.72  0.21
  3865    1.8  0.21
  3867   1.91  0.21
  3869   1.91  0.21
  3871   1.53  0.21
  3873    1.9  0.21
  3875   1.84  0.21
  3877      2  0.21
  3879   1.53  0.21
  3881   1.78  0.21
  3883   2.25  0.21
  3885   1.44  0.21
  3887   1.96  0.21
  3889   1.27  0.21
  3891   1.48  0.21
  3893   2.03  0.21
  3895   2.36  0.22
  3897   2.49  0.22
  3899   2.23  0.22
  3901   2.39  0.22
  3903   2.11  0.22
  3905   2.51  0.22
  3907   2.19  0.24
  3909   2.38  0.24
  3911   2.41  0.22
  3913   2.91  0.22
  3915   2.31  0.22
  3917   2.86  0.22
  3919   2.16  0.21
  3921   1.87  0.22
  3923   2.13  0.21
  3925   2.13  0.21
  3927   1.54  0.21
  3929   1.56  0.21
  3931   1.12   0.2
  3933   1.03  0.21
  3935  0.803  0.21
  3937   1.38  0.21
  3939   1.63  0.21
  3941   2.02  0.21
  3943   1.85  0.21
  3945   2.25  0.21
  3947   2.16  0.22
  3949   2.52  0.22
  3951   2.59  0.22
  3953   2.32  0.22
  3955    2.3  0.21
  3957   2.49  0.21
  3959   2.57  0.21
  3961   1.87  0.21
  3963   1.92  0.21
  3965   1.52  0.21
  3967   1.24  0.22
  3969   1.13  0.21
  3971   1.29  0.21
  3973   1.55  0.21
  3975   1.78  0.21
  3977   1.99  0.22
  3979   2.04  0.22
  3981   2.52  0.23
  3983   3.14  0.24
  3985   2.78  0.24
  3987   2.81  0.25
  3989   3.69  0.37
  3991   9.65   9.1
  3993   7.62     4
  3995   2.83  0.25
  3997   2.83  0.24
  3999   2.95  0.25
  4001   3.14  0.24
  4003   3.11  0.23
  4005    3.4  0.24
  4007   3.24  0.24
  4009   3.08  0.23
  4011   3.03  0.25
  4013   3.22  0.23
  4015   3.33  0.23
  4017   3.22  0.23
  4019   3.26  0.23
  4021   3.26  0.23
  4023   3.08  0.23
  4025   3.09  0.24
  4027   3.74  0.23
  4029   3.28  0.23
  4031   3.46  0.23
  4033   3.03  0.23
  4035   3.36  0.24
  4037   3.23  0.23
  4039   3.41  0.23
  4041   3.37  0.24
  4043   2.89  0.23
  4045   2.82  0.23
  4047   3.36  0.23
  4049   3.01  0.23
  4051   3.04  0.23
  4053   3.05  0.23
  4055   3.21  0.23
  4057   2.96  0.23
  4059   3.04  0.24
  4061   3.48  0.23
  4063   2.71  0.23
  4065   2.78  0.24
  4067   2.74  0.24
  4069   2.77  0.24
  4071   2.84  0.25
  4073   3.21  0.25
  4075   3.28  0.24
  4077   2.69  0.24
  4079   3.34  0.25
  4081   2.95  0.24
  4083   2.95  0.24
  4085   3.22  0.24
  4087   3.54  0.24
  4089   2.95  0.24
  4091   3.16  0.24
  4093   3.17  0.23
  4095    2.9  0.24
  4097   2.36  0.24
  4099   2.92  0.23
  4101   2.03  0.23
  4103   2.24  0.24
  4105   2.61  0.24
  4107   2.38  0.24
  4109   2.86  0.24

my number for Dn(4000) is 1.7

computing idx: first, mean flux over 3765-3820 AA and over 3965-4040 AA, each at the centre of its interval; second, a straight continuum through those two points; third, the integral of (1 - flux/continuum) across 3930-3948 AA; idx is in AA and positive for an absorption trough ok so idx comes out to 7.7 AA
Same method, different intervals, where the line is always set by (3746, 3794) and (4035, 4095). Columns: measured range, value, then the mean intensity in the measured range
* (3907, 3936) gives 6.2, 1.95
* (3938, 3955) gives 2.8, 2.18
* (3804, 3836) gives 4.8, 1.76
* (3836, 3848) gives 3.7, 1.5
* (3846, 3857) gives 1.2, 1.97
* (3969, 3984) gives 4.1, 1.98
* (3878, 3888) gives 2.3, 1.79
